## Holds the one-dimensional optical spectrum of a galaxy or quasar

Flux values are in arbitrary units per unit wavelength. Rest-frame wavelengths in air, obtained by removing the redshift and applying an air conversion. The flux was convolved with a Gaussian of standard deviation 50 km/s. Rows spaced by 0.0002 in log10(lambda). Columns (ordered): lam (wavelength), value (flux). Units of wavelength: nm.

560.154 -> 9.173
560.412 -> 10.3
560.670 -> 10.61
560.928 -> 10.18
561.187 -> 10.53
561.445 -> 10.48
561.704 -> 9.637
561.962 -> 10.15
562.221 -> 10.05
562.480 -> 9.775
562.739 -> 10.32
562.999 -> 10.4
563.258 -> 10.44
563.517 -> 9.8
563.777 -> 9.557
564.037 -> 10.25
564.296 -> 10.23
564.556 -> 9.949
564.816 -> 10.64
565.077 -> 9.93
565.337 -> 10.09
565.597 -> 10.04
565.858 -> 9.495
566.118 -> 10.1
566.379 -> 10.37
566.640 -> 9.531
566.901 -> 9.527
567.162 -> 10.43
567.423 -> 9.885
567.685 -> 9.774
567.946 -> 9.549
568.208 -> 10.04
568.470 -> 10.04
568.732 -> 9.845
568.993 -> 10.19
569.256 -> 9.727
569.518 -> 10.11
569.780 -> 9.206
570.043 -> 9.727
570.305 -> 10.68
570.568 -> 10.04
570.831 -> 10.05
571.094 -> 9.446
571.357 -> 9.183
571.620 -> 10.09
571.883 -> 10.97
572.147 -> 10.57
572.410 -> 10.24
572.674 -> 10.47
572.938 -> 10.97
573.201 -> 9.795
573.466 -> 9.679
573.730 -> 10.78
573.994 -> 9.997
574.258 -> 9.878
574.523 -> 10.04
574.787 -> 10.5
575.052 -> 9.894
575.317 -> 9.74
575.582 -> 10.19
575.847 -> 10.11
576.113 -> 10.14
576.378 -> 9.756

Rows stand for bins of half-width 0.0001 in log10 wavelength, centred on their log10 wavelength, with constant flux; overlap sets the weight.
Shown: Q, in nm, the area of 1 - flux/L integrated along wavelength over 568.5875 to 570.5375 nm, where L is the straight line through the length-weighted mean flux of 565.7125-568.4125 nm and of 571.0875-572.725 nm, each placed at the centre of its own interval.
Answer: 0.02 nm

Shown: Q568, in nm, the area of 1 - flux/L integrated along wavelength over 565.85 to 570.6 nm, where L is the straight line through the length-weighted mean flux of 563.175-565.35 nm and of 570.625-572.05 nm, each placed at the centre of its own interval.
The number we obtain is 0.049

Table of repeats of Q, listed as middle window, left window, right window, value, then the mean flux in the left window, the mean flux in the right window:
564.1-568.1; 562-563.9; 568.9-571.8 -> 0.00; 10.1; 9.87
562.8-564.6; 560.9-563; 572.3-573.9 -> 0.01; 10.2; 10.3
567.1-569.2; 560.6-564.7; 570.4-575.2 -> 0.04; 10.1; 10.1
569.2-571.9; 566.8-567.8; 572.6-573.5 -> 0.06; 9.91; 10.3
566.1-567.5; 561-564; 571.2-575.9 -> 0.02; 10.1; 10.2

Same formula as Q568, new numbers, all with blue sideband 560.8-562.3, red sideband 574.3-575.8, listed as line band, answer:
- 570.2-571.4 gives 0.02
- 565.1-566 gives 0.02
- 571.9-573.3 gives -0.05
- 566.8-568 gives 0.03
